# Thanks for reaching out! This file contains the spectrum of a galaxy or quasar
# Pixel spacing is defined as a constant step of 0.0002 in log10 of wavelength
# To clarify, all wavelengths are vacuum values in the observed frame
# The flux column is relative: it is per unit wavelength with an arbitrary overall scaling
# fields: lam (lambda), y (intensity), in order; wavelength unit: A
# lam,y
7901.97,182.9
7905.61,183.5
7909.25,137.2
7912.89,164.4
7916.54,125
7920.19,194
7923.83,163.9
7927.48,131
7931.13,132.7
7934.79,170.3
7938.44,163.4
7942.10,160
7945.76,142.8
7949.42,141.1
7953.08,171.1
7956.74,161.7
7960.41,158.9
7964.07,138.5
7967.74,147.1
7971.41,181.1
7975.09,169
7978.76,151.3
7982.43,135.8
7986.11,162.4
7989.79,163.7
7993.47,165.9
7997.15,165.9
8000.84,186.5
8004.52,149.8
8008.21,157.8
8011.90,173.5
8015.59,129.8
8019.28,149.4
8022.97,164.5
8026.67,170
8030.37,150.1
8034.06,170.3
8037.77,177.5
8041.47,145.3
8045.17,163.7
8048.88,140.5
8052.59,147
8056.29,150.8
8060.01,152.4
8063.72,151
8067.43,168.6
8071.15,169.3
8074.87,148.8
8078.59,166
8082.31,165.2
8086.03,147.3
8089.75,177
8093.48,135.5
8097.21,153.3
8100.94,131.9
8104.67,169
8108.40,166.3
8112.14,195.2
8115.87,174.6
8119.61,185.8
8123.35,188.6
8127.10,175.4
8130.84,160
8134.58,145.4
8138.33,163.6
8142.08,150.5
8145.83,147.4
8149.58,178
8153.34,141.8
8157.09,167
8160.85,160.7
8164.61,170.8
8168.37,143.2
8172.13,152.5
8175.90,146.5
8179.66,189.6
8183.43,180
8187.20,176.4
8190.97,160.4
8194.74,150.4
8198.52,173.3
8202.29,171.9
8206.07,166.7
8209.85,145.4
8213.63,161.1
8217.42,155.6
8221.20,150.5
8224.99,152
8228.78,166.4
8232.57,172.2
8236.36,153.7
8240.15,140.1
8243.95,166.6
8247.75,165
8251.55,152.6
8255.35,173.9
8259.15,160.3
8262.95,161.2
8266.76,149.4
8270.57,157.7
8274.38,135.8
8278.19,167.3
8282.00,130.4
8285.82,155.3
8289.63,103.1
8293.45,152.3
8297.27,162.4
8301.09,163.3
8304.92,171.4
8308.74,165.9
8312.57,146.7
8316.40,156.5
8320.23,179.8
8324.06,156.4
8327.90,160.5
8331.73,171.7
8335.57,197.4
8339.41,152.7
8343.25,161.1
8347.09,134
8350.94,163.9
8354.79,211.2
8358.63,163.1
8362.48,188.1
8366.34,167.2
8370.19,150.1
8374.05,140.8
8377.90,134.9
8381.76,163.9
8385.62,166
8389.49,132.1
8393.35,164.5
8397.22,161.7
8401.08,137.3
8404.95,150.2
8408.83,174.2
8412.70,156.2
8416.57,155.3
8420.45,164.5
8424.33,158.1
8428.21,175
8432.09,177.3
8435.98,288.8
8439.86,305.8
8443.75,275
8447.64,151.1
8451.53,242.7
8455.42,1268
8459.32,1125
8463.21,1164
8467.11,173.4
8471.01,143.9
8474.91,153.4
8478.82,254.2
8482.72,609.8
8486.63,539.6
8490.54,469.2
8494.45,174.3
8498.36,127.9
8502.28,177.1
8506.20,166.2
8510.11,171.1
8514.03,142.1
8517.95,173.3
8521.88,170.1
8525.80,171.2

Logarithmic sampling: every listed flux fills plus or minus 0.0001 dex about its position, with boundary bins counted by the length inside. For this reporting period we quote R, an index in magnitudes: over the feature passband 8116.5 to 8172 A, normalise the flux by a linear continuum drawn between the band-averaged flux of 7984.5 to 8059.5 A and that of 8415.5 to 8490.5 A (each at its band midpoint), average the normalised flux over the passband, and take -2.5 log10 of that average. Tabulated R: 0.36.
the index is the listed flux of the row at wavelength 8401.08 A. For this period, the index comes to 137.3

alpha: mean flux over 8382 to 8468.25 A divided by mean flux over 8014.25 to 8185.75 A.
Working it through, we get 2.0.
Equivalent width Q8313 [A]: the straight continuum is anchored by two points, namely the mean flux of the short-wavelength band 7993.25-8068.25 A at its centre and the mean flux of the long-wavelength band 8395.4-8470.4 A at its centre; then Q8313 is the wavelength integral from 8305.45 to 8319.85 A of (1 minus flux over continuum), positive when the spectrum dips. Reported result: 6.4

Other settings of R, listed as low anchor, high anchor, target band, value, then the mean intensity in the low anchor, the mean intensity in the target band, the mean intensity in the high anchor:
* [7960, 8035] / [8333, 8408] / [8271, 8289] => 0.11 mag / 159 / 145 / 160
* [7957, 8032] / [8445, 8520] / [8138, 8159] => 0.42 mag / 159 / 158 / 389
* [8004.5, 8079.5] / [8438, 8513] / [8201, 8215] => 0.48 mag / 157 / 161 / 401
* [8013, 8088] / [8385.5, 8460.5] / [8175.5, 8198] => 0.19 mag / 157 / 169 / 281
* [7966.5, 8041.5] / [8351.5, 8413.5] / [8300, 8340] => -0.04 mag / 161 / 166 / 160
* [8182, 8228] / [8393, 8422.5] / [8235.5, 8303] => 0.05 mag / 162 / 153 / 158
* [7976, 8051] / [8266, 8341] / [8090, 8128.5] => -0.06 mag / 159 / 168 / 157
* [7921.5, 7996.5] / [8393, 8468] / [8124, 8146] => 0.38 mag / 156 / 160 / 345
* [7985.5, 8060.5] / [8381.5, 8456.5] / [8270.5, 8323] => 0.33 mag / 159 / 153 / 228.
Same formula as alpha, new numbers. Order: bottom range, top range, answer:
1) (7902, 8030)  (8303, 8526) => 1.55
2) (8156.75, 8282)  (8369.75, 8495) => 1.92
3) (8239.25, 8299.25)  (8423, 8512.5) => 2.43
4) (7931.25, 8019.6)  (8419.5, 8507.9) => 2.36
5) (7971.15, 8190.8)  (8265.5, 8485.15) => 1.44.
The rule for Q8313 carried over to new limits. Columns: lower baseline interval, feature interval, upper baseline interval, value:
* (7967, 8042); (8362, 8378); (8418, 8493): 9.11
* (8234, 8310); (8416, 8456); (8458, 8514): 5.94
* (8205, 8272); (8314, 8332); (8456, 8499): 7.21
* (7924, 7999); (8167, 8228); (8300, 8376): 0.16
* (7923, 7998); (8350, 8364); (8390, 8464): 5.61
